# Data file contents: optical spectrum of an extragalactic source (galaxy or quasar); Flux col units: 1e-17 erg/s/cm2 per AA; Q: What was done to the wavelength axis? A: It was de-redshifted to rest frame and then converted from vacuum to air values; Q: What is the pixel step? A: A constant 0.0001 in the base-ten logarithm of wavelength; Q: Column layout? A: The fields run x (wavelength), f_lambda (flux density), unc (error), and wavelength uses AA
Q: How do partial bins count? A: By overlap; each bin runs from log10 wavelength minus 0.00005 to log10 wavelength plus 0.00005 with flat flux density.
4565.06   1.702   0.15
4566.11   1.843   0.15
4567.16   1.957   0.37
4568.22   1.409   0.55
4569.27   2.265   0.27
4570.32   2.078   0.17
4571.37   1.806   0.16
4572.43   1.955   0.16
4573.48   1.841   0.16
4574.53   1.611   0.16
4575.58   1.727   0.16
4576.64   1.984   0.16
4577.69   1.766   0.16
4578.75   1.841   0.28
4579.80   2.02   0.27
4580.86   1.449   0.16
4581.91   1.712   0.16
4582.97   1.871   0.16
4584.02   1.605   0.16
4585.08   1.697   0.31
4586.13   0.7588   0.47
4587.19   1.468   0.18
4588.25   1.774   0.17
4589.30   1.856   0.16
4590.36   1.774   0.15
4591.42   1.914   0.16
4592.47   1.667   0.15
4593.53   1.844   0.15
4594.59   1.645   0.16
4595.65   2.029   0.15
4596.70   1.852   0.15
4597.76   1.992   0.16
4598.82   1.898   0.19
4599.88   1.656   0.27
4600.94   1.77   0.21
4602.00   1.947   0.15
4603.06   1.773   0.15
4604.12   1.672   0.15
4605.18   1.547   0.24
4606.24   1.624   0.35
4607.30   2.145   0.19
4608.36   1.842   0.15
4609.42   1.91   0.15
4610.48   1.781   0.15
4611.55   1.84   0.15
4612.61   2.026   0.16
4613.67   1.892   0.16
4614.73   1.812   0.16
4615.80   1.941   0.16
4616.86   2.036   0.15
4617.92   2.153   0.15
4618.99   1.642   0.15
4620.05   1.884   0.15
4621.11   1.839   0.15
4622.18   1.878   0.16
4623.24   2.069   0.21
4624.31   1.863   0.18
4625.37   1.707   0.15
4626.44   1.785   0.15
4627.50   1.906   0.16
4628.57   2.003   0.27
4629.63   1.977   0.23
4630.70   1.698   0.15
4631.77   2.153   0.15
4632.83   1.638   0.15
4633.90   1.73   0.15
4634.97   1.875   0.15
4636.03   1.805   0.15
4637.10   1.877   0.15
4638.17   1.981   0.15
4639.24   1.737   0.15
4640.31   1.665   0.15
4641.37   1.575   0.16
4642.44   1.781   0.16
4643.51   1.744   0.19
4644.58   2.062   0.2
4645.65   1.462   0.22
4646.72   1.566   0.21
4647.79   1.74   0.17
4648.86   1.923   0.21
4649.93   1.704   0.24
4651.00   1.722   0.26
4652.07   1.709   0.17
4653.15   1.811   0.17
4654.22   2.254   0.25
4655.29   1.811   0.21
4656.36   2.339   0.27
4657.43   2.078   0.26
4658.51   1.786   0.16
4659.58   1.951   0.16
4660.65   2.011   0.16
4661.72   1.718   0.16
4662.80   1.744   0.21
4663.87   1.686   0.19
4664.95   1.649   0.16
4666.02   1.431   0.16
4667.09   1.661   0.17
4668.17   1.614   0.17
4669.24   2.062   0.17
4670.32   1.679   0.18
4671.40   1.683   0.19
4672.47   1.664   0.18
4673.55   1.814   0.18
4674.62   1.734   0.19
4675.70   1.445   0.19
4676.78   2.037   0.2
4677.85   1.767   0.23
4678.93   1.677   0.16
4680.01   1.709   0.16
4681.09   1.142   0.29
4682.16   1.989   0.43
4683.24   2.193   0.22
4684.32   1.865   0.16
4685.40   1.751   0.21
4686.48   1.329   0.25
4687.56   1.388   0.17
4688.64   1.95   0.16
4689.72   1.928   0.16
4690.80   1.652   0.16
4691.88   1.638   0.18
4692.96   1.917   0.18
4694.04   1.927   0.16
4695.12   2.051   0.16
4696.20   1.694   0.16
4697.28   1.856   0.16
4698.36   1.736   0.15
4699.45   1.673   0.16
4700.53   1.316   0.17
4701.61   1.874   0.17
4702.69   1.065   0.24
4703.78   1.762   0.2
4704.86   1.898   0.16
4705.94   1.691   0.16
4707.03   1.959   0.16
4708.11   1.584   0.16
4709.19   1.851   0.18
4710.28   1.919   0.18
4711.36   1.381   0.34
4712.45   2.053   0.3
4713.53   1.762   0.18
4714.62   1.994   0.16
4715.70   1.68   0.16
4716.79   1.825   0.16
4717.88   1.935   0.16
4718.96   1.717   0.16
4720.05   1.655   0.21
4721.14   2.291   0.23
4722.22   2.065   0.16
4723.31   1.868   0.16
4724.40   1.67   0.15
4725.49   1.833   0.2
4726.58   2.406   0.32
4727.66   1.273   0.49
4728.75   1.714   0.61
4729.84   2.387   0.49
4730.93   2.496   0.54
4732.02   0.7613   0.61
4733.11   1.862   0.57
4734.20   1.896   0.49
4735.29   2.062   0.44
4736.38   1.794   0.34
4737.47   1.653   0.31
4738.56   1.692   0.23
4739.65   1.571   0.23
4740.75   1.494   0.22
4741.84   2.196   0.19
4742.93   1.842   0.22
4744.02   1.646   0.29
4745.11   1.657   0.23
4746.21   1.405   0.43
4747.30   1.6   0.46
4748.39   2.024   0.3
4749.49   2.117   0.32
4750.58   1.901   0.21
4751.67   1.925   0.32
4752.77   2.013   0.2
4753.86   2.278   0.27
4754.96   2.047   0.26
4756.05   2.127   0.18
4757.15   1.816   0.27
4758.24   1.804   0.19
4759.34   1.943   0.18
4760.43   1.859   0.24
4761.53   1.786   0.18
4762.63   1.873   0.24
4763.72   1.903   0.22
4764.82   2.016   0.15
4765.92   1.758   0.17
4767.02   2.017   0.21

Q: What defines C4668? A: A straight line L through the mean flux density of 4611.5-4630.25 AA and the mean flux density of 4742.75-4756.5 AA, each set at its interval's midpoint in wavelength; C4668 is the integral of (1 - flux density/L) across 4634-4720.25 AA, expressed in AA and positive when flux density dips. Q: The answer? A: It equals 6.0 AA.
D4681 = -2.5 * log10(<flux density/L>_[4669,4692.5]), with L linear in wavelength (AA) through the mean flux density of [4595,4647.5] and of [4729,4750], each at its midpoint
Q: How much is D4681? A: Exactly 0.05 mag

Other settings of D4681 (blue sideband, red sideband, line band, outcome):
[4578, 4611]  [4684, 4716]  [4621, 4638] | -0.07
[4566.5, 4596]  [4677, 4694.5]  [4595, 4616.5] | -0.06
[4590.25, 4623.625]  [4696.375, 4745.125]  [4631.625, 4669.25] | 0.02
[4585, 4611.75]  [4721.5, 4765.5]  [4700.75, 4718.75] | 0.05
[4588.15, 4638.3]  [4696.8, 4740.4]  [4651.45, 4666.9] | -0.02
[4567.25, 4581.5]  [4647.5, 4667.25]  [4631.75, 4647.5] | 0.04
